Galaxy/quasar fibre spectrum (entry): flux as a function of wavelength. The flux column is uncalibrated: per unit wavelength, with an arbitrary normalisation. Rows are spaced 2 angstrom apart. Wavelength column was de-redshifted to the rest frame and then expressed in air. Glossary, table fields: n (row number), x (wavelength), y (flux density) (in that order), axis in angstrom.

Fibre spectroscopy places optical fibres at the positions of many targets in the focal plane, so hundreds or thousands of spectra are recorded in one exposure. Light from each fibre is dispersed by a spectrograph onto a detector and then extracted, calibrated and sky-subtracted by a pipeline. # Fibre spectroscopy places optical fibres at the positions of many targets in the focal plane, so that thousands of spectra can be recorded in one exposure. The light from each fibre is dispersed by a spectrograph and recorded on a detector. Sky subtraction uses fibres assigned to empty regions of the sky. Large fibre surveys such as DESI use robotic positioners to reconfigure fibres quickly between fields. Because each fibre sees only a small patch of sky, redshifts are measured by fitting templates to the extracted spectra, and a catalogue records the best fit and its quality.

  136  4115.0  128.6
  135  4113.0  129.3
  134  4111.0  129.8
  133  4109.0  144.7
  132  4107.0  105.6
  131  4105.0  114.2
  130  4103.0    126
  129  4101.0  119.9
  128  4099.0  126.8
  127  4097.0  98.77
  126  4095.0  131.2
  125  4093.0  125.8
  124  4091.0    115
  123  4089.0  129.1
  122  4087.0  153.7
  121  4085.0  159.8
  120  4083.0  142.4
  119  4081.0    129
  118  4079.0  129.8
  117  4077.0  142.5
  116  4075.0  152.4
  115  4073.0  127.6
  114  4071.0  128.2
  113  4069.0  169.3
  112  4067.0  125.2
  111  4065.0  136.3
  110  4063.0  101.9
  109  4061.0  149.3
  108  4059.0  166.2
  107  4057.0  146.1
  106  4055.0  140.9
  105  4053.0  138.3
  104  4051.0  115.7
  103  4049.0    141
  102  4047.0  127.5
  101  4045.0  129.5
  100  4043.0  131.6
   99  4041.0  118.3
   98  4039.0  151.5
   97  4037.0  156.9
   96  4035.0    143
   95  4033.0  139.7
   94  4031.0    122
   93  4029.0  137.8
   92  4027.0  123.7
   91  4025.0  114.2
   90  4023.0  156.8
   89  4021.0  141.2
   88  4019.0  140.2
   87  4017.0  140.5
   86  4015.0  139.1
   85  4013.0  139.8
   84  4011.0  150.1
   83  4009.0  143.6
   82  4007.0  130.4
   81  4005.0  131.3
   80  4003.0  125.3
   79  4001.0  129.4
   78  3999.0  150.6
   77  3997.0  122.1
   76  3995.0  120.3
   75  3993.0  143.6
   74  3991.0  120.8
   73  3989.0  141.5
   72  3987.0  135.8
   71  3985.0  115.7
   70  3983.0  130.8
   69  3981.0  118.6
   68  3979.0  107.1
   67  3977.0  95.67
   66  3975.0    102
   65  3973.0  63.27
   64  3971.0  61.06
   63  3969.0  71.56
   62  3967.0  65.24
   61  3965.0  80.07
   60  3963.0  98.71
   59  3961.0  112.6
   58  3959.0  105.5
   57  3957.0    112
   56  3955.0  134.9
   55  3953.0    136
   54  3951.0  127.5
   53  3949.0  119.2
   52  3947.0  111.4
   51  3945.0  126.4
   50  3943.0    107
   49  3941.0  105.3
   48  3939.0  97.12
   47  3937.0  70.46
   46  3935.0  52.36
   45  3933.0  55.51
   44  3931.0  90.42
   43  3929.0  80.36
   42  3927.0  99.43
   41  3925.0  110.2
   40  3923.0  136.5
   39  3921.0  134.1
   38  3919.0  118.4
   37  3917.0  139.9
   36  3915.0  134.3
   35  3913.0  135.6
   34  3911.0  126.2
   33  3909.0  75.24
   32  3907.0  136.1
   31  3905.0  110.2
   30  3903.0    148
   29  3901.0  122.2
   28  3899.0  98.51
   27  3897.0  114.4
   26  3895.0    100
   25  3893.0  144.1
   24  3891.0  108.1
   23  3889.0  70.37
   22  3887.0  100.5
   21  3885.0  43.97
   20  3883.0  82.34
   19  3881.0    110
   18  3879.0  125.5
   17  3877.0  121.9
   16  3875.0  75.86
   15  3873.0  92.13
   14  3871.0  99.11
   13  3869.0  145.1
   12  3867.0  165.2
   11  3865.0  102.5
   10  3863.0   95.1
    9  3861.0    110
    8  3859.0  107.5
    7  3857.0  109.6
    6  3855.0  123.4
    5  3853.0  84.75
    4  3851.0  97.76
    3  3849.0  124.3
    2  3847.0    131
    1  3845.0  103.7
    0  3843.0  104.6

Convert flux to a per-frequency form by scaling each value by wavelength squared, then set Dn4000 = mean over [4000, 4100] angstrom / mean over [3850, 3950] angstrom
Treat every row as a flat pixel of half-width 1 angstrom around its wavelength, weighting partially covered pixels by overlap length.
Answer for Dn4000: 1.4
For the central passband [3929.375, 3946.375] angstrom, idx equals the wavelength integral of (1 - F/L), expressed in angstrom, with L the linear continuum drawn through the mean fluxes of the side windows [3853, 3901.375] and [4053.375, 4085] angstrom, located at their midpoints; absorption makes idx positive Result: 4.2 angstrom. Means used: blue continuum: 106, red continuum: 140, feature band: 88.3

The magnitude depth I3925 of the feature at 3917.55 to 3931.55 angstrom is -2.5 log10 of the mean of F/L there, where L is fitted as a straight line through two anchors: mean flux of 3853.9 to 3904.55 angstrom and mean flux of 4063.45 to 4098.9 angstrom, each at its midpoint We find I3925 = 0.03 mag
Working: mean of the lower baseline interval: 109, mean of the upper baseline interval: 134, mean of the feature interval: 112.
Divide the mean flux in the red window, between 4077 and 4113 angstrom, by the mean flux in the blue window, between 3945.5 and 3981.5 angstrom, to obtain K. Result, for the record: 1.27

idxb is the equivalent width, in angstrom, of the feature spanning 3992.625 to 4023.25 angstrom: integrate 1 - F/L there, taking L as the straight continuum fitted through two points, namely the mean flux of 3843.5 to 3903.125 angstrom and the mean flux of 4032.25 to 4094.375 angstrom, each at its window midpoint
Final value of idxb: -2.0 angstrom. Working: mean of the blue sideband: 108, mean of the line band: 137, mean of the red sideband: 137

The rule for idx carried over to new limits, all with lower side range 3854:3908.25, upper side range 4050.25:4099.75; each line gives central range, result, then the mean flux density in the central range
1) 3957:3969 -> 2.80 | 92.3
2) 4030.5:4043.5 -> -0.81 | 138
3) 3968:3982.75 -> 3.82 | 90.6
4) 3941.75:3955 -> -0.38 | 122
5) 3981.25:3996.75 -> -0.62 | 129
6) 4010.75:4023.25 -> -1.48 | 143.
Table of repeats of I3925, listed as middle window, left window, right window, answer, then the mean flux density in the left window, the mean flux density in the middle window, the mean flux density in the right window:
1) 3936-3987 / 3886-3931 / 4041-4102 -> 0.17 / 115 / 104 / 134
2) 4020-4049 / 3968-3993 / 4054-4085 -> -0.07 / 107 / 135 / 140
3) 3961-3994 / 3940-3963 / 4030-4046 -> 0.19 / 117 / 104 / 137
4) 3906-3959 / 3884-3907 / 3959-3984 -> -0.11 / 107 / 110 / 92.8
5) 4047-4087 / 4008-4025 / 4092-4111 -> -0.07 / 142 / 139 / 122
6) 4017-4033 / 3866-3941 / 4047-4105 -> -0.07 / 107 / 134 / 134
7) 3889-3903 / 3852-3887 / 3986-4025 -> -0.02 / 105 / 114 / 136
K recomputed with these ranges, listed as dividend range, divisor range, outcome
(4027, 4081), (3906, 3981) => 1.32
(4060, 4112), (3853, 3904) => 1.21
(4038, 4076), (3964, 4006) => 1.23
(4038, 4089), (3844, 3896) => 1.29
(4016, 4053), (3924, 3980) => 1.40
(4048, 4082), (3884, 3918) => 1.23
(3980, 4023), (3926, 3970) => 1.37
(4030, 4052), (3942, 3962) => 1.13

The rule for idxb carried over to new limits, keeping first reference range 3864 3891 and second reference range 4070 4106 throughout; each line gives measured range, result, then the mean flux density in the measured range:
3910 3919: -2.0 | 132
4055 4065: -1.1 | 140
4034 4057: -2.1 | 136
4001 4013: -1.6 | 136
